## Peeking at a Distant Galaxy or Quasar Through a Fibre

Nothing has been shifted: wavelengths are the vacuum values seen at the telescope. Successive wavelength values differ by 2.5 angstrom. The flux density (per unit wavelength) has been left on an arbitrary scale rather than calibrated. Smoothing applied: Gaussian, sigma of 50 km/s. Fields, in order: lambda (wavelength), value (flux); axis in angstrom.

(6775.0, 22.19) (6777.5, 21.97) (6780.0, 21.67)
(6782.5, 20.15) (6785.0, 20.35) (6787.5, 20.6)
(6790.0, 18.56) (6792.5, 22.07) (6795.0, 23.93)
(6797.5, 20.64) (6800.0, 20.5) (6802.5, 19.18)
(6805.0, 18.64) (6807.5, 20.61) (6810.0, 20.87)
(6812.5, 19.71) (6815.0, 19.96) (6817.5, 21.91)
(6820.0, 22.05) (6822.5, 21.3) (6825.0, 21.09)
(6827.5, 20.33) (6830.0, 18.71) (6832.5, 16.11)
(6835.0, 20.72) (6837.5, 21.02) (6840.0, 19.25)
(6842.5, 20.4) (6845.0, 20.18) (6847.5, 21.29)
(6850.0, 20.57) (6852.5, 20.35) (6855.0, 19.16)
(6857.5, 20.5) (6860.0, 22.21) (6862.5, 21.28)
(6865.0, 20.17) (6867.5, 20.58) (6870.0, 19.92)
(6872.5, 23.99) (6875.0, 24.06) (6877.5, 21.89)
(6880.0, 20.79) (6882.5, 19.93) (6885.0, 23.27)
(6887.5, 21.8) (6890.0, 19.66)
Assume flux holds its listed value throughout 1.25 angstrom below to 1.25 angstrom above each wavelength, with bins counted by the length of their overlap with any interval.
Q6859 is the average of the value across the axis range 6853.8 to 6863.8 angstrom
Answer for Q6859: 20.8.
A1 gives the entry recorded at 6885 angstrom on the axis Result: 23.27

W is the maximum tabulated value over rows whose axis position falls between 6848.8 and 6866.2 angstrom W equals 22.21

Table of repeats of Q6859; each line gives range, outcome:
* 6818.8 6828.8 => 21.2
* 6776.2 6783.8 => 21.3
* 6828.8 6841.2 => 19.2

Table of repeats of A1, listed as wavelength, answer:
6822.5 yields 21.3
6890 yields 19.66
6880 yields 20.79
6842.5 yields 20.4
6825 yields 21.09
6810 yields 20.87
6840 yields 19.25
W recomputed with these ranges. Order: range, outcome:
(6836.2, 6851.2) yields 21.29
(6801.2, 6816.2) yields 20.87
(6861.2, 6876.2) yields 24.06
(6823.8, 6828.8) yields 21.09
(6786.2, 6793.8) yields 22.07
